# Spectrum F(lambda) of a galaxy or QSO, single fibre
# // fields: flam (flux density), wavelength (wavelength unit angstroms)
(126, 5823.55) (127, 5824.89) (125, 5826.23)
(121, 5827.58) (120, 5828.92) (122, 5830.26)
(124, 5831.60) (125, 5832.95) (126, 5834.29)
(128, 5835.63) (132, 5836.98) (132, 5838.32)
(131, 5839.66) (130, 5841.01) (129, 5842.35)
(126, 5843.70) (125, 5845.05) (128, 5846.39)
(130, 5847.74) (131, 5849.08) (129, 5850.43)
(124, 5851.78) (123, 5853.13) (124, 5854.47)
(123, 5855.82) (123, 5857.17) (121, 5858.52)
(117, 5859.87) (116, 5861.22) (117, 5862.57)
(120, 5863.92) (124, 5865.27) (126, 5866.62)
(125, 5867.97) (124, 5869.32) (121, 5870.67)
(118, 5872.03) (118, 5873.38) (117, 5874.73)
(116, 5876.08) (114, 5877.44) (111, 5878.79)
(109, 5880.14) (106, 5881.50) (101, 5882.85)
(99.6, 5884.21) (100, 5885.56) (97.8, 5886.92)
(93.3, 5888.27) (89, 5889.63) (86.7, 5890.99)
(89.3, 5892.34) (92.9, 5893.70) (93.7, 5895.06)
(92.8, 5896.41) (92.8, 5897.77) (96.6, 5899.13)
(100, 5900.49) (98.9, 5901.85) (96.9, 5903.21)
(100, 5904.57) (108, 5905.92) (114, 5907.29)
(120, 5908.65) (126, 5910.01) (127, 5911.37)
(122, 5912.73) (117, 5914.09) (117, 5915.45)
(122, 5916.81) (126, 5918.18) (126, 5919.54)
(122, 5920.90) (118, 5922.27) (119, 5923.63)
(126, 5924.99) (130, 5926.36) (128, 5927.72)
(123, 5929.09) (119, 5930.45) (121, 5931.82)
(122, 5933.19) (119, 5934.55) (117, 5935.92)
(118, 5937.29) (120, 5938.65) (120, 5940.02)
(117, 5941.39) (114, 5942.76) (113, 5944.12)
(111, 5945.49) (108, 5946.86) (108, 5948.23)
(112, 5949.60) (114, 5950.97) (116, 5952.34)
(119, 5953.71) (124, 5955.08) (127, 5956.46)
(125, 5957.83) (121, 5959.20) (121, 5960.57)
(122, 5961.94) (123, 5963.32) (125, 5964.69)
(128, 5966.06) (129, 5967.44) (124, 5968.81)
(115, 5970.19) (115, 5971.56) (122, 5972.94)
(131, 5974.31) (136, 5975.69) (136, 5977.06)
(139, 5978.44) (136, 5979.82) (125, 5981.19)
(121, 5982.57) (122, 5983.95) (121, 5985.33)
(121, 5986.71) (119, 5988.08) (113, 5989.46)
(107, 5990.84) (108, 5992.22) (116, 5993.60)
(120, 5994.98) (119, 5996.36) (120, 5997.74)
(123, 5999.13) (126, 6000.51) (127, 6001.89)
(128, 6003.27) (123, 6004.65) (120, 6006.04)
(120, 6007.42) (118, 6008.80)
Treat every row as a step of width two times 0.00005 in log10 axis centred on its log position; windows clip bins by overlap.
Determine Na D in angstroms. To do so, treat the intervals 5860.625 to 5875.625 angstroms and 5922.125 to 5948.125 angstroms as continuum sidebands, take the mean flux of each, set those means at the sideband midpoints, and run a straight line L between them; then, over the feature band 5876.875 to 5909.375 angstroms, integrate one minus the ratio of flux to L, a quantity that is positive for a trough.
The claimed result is 5.37 angstroms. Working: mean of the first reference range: 121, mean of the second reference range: 119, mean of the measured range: 100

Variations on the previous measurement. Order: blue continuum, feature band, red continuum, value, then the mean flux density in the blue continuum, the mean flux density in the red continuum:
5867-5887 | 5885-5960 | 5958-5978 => 3.9 angstroms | 112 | 125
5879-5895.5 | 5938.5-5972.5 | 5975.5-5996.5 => -1.3 angstroms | 96.9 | 122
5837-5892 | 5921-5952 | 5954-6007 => 0.7 angstroms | 117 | 123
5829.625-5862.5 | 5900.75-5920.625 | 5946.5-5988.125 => 1.4 angstroms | 126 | 123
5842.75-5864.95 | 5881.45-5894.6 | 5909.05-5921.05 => 3.0 angstroms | 124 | 123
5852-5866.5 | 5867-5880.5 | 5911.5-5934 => 0.4 angstroms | 121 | 122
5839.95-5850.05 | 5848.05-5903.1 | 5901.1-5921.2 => 5.6 angstroms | 129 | 116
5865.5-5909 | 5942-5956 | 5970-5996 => 0.3 angstroms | 105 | 122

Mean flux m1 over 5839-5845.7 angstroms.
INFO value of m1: 128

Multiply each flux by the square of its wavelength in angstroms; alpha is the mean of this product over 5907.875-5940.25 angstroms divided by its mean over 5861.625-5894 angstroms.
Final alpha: 1.1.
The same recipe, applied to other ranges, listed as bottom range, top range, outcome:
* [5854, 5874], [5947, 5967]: 1.02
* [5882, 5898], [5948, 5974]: 1.31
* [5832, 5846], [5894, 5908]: 0.79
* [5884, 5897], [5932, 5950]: 1.26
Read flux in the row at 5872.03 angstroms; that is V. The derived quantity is 118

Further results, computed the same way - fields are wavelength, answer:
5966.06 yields 128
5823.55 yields 126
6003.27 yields 128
